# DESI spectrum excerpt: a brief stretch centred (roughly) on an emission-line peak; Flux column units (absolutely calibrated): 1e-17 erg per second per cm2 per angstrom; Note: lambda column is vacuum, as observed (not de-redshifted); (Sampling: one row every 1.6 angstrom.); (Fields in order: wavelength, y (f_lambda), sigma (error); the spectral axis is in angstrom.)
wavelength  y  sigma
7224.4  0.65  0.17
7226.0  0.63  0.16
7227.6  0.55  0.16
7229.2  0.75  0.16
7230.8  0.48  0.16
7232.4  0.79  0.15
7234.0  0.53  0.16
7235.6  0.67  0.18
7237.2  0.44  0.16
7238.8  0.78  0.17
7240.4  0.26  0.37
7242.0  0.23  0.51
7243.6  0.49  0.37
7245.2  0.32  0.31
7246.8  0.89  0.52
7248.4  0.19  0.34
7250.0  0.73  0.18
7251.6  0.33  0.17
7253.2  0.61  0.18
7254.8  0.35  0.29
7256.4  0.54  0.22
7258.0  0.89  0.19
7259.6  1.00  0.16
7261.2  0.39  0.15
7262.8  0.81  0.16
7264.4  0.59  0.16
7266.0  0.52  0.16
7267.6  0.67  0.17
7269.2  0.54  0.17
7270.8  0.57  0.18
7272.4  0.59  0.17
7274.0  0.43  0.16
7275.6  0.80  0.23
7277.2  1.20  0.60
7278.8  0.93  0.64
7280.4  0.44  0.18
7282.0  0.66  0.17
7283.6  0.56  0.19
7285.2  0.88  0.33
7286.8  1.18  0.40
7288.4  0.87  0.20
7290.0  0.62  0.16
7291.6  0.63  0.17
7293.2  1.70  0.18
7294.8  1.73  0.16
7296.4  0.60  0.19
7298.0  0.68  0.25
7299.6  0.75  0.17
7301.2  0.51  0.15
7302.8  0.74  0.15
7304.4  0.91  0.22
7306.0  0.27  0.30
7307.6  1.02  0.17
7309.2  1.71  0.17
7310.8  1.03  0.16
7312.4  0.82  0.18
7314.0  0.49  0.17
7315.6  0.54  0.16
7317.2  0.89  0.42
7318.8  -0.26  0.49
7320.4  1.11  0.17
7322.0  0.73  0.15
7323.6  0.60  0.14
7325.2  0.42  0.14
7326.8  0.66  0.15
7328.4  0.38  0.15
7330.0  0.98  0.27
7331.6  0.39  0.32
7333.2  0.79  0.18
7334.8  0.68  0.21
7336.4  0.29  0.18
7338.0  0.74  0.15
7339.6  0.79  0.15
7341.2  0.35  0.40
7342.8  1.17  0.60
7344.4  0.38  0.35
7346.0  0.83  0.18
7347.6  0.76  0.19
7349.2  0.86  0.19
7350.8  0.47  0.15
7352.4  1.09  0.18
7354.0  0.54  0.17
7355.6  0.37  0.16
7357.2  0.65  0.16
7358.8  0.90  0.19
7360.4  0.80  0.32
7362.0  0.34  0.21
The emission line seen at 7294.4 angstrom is [S II] 6716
